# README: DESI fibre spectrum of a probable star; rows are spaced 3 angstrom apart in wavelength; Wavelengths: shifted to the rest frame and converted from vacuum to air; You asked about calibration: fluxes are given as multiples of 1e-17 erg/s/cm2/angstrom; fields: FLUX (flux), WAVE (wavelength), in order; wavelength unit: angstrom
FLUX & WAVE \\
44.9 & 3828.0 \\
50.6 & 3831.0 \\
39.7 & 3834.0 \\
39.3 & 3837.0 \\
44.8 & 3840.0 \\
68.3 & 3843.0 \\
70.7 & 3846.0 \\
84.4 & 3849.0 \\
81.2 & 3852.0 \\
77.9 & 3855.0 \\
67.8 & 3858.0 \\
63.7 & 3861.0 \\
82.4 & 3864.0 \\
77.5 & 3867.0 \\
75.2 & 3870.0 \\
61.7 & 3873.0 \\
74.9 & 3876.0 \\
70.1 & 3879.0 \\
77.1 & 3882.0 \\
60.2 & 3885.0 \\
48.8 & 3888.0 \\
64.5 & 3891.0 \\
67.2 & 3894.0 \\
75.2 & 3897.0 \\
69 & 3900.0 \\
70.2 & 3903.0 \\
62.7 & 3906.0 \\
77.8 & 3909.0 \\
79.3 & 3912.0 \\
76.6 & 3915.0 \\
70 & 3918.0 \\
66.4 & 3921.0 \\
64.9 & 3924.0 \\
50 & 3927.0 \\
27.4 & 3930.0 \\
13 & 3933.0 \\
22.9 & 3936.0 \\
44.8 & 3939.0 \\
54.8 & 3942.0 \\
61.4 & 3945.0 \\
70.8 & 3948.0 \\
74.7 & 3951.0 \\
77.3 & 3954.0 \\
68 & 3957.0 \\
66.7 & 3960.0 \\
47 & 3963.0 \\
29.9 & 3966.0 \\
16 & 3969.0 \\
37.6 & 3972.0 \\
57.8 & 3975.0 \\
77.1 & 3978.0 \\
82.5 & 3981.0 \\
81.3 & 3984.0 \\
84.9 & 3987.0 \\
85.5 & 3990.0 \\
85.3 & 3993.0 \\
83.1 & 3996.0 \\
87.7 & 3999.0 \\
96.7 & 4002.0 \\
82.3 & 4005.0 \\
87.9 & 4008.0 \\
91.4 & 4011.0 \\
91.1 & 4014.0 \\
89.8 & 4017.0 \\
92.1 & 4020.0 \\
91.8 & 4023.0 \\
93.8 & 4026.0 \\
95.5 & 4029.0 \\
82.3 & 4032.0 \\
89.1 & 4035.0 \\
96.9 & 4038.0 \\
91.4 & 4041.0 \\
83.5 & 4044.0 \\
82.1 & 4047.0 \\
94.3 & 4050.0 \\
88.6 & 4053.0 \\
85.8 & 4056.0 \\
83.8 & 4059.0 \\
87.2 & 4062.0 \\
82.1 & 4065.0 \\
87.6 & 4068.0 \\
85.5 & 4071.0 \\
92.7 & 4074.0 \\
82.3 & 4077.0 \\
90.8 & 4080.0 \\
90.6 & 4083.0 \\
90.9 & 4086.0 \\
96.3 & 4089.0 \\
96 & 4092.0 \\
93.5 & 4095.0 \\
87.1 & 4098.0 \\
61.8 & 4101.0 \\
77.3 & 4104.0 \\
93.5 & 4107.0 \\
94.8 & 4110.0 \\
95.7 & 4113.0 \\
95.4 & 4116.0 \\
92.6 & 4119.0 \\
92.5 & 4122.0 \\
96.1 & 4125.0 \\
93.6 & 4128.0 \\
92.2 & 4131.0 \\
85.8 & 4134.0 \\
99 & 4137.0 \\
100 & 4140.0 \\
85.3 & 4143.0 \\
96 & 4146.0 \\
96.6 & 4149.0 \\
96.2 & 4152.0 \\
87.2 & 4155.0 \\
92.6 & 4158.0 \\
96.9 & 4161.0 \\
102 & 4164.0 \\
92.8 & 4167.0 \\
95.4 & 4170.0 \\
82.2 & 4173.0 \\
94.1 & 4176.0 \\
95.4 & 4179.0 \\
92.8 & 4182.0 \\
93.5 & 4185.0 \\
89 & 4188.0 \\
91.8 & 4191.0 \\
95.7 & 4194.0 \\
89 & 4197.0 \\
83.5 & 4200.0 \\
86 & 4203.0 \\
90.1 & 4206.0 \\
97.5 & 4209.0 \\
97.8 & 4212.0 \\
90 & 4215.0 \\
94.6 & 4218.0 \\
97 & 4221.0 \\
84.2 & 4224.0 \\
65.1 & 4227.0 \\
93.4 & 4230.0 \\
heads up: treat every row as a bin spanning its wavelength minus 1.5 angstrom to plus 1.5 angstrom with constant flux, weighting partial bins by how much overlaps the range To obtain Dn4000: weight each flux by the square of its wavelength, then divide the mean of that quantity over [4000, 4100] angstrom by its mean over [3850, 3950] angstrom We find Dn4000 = 1.51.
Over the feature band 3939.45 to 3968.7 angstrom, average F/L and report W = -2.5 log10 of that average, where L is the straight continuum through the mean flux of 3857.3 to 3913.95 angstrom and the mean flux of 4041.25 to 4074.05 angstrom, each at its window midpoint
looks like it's 0.29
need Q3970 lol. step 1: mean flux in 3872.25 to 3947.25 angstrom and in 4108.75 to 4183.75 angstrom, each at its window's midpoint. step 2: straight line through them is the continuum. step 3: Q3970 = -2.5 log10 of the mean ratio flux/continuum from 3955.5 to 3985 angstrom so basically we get 0.23 mag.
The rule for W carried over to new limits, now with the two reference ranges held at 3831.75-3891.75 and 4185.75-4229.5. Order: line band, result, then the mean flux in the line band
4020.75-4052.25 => -0.156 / 90.1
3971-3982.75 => 0.139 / 65.2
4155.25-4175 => -0.079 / 93.3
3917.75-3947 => 0.448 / 47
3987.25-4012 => -0.156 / 87.3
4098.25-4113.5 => -0.018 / 84.1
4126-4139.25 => -0.106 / 93.2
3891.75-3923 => -0.027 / 71.2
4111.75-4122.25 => -0.131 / 94.2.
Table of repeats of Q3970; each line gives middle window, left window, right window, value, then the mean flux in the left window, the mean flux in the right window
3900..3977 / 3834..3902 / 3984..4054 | 0.35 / 67.7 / 88.8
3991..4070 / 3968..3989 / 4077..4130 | -0.19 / 64.1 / 90.3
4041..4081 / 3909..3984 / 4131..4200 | -0.15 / 56.7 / 92.9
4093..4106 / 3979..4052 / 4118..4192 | 0.13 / 88.4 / 93.3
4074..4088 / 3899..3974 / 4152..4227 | -0.17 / 55.9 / 91.7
